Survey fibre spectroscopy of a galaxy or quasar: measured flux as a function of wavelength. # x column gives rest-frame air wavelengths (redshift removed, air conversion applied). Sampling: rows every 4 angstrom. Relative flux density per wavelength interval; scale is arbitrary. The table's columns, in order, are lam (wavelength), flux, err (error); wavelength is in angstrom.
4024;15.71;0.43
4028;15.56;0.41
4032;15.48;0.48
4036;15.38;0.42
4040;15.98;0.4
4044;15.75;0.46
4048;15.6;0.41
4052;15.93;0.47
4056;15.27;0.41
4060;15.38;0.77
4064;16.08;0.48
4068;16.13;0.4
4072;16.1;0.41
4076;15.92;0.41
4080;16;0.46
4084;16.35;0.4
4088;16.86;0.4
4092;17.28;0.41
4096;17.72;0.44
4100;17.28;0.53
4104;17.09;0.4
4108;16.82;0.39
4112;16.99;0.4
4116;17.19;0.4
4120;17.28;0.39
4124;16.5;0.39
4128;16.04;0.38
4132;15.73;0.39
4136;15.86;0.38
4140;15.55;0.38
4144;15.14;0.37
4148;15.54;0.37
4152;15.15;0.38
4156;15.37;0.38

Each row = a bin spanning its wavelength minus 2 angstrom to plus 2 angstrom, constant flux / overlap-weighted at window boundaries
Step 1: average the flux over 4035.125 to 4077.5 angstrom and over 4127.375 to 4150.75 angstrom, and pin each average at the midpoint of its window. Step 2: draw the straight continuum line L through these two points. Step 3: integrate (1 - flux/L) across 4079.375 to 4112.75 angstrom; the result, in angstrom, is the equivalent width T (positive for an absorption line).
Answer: -2.7 angstrom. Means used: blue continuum 15.8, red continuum 15.6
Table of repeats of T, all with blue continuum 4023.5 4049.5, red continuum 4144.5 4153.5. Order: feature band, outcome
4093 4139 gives -4.0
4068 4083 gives -0.5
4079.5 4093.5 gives -1.1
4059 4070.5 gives -0.3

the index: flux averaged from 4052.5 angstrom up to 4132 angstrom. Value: 16.5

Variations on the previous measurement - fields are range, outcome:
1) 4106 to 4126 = 17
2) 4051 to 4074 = 15.8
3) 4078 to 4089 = 16.4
